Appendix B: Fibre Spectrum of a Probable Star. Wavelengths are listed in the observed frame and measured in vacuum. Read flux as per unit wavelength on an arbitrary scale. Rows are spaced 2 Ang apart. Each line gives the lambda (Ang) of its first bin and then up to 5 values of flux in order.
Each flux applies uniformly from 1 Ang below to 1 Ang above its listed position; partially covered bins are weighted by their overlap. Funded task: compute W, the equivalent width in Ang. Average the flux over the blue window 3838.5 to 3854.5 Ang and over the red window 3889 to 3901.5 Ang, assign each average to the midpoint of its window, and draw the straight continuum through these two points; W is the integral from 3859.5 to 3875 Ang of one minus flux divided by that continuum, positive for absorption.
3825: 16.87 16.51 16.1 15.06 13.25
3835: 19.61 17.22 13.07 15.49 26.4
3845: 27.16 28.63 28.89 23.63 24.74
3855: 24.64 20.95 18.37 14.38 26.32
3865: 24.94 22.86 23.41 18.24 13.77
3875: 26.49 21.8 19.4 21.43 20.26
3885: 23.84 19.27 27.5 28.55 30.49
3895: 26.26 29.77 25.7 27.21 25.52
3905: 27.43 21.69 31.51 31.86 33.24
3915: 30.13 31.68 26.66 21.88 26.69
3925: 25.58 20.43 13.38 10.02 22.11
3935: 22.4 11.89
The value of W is 2.9 Ang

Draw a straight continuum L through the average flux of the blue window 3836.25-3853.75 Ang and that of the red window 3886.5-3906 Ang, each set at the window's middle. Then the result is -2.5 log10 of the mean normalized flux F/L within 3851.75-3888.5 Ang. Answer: 0.16 mag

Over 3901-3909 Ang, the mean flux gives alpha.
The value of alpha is 26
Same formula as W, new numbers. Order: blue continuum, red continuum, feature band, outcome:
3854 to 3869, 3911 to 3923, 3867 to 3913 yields 1.4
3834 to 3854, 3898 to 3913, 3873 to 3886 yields 2.0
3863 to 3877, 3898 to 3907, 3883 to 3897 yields -0.8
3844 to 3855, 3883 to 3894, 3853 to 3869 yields 2.5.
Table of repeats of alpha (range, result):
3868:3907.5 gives 23.9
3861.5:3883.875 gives 21.6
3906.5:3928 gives 27.5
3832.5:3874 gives 21.3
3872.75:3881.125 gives 21.1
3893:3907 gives 26.9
